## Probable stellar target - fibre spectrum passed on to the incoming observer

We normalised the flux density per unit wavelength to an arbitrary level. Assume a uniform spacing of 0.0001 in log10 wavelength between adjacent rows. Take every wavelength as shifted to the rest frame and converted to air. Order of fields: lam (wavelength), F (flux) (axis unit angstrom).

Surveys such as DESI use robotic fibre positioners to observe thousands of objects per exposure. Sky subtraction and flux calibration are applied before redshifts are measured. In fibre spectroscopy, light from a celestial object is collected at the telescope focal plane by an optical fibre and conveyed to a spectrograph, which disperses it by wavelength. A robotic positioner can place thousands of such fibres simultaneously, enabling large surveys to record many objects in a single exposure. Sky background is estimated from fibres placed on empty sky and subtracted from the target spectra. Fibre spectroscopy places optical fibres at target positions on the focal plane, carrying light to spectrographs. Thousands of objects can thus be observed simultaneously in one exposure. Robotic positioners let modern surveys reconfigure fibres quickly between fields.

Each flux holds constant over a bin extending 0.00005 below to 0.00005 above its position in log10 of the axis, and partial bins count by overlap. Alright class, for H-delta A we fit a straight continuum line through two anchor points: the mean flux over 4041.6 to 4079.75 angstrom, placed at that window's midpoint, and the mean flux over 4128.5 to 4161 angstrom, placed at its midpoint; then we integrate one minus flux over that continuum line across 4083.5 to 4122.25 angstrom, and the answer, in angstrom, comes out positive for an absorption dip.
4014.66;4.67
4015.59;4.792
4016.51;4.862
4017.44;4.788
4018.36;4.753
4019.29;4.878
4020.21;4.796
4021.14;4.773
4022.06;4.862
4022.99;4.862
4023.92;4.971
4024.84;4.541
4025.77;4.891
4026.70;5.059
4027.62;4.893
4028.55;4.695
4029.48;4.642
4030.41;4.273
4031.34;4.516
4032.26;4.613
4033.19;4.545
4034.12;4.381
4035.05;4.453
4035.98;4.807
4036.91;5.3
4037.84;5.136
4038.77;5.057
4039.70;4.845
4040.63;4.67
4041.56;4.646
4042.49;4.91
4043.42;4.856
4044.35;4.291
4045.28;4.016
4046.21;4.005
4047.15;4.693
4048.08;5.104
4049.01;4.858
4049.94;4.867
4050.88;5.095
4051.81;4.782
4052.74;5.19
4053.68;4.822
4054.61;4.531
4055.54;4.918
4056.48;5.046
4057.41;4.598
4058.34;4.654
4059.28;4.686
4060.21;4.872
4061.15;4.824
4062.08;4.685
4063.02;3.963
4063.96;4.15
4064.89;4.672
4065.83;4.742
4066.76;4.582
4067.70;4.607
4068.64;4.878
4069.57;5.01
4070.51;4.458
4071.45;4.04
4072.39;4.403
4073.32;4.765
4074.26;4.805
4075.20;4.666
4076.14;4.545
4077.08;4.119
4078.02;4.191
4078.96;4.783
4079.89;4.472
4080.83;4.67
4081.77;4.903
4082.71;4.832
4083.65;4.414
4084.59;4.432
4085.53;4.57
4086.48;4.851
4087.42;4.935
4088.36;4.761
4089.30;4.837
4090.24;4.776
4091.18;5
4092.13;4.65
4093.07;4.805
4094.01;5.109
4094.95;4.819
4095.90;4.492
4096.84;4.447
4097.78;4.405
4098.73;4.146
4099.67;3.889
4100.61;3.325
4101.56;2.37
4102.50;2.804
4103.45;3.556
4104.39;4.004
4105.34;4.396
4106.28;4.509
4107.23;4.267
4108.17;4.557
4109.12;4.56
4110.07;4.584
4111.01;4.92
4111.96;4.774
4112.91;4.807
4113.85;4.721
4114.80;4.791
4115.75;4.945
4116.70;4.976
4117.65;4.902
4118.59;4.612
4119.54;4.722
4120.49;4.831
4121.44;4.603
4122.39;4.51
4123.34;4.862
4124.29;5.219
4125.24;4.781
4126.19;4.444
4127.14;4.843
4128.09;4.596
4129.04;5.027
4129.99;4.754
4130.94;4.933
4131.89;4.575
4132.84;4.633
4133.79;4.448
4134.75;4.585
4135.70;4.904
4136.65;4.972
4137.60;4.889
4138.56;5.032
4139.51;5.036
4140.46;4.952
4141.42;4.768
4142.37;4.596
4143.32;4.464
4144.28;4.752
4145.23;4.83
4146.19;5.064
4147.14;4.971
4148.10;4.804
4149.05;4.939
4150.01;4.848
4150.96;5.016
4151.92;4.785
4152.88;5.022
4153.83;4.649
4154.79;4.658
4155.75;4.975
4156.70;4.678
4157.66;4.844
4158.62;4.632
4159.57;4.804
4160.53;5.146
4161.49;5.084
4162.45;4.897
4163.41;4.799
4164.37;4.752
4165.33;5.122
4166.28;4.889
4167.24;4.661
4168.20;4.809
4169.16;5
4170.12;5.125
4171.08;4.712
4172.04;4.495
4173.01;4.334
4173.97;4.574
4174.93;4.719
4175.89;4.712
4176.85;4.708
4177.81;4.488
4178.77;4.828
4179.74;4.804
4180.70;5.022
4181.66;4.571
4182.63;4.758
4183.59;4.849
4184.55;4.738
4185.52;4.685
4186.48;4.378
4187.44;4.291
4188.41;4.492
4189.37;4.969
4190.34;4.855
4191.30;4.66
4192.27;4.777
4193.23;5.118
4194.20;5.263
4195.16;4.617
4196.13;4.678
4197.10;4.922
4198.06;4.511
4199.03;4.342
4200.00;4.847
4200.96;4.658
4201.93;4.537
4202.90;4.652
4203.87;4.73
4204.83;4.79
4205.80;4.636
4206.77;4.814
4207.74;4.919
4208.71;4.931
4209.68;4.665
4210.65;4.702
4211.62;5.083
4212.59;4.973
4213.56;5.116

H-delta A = 2.0 angstrom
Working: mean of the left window 4.64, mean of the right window 4.82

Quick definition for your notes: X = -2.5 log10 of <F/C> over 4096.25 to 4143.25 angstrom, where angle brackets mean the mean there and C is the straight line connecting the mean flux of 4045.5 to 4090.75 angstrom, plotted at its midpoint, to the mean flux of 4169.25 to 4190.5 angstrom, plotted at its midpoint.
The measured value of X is 0.03 mag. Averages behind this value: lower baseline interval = 4.66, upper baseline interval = 4.69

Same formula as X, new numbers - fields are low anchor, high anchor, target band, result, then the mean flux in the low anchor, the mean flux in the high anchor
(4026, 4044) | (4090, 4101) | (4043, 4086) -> 0.00 mag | 4.75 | 4.49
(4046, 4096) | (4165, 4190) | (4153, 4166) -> -0.03 mag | 4.69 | 4.72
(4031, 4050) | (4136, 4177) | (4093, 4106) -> 0.18 mag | 4.69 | 4.83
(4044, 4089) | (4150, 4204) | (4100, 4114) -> 0.14 mag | 4.64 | 4.76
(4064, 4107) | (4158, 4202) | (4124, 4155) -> -0.04 mag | 4.45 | 4.76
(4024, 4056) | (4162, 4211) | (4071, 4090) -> 0.03 mag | 4.74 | 4.74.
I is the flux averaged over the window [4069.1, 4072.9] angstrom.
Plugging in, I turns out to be 4.49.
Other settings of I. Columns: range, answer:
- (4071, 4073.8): 4.41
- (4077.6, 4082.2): 4.61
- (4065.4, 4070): 4.77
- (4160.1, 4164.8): 4.93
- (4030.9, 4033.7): 4.56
